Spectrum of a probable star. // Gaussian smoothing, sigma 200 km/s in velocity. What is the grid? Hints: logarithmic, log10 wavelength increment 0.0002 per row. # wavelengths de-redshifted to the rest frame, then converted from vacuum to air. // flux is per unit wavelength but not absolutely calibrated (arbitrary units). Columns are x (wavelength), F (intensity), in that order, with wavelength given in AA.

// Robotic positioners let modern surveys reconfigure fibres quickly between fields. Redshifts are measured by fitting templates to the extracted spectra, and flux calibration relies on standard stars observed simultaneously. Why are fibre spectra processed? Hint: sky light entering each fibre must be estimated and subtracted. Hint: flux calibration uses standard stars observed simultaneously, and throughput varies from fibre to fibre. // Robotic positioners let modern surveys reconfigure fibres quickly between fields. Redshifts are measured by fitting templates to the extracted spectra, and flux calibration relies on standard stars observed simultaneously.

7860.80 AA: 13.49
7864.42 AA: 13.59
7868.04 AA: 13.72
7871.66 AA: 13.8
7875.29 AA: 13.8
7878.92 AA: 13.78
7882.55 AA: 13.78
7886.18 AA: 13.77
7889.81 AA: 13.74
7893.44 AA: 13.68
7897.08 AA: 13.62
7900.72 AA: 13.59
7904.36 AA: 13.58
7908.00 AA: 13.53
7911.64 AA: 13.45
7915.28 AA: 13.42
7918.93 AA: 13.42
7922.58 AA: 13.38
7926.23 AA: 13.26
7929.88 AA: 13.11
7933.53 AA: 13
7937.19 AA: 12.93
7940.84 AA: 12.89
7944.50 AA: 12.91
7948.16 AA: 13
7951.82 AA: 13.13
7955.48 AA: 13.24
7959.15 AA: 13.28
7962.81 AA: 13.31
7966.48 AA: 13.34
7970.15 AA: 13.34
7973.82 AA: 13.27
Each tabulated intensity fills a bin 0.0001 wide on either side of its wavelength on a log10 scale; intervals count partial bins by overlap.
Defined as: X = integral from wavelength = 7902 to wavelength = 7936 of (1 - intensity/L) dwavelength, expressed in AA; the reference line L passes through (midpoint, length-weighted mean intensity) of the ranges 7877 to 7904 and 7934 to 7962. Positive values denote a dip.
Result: 0.1 AA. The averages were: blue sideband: 13.7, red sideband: 13.1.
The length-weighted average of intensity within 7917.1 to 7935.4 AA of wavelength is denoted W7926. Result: 13.2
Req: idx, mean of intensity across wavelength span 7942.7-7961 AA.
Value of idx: 13.1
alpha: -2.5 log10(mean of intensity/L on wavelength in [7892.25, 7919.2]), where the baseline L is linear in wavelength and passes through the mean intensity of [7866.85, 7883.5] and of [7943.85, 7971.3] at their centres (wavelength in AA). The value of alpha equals 0.002 mag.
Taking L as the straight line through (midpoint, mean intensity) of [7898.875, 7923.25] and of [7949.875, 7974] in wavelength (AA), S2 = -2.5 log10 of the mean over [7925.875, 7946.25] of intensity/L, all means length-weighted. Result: 0.03 mag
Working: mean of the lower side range 13.5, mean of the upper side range 13.3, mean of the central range 13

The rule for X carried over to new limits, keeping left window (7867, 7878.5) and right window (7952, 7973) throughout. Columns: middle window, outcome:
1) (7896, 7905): 0.0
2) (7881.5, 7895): 0.0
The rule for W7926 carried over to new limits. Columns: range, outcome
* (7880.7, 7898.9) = 13.7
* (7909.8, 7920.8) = 13.4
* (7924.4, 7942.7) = 13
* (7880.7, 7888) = 13.8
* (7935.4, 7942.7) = 12.9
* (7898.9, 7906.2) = 13.6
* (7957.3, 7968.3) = 13.3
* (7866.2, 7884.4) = 13.8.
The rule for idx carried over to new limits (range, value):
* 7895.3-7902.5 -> 13.6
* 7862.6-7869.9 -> 13.7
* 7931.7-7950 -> 12.9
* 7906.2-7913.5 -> 13.5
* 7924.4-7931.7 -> 13.2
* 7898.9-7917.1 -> 13.5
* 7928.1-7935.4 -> 13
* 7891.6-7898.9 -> 13.6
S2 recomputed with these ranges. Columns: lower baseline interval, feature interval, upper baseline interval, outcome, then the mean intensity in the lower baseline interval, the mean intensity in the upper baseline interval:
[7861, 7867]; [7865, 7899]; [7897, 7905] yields -0.01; 13.6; 13.6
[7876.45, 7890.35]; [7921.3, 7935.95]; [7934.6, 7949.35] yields 0.00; 13.8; 12.9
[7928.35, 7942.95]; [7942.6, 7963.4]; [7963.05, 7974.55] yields 0.00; 13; 13.3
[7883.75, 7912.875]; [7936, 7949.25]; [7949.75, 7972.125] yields 0.04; 13.6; 13.3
